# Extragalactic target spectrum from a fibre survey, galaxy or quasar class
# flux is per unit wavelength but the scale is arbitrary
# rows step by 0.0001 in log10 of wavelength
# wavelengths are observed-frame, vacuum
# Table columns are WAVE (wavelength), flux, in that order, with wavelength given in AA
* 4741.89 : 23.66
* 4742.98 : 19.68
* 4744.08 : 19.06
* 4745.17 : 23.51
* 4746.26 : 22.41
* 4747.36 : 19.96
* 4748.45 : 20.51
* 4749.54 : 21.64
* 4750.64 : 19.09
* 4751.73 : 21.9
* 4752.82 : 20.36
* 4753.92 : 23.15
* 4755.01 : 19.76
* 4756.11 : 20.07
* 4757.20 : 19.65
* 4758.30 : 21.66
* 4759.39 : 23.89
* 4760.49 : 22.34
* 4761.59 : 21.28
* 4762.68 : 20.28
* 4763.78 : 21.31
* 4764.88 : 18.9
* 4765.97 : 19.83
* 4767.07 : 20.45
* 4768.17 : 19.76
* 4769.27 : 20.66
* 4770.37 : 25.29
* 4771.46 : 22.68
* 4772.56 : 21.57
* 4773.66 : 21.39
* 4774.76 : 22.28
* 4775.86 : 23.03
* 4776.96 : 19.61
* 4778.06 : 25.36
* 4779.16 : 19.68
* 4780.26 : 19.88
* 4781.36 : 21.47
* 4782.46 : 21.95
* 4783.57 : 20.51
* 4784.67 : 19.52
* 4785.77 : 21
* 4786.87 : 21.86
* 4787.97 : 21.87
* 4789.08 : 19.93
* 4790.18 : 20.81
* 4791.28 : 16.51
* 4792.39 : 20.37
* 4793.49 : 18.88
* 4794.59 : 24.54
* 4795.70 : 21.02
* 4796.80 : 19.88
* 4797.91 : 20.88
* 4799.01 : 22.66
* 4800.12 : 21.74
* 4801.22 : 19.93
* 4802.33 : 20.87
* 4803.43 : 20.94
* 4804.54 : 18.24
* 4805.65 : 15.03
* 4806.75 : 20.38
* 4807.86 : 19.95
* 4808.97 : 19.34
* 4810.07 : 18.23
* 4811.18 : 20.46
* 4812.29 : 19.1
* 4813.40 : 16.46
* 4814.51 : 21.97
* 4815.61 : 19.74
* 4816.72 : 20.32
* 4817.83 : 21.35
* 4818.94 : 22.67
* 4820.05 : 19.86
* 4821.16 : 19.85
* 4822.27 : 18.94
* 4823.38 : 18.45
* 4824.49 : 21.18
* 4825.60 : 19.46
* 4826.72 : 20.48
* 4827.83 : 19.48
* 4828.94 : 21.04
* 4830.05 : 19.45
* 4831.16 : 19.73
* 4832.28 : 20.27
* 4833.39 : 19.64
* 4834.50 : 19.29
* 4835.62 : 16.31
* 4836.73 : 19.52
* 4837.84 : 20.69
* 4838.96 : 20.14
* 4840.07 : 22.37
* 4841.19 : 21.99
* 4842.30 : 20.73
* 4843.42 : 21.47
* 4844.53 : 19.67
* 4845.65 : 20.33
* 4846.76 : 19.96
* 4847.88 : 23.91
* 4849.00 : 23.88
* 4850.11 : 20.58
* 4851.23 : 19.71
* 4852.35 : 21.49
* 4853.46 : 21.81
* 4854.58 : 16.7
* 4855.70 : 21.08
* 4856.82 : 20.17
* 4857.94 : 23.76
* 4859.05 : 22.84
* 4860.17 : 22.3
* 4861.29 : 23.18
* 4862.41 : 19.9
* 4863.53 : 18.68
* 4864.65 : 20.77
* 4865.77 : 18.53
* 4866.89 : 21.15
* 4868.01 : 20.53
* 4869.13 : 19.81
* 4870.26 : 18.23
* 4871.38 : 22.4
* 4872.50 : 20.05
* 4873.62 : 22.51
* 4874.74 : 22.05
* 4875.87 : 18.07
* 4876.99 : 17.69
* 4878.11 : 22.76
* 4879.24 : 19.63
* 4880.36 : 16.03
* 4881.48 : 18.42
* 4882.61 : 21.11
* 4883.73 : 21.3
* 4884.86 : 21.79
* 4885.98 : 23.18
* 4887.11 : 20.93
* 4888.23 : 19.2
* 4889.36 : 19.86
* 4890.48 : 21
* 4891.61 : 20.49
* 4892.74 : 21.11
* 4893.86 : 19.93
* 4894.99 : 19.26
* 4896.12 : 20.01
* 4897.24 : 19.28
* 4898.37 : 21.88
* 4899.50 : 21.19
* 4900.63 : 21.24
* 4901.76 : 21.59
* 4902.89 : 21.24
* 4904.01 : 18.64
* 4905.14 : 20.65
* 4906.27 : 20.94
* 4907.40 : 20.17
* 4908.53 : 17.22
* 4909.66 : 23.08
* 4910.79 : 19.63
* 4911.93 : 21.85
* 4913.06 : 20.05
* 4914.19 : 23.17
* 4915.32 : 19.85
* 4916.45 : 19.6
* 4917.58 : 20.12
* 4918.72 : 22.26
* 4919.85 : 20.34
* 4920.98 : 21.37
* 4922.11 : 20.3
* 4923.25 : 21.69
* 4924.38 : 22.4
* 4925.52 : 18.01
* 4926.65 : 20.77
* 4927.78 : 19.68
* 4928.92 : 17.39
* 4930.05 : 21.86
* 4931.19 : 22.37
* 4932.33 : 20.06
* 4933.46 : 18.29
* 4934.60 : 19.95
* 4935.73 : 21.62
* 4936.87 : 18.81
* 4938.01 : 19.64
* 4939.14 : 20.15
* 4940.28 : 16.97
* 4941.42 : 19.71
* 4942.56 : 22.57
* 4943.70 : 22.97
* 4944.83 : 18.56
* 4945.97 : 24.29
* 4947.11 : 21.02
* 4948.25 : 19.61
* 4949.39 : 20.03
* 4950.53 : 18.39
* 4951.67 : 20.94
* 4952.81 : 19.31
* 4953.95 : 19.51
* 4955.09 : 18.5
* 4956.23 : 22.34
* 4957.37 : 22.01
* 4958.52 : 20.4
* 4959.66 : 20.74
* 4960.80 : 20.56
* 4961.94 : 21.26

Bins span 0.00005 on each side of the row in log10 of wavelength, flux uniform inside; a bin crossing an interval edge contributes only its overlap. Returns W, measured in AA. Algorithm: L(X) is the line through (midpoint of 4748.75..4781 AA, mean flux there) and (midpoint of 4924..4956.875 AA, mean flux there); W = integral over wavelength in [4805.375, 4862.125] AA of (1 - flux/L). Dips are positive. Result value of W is 1.3 AA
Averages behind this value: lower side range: 21.3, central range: 20.4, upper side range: 20.2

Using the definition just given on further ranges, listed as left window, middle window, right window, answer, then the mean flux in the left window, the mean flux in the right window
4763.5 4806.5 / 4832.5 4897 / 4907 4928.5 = 0.5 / 20.8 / 20.6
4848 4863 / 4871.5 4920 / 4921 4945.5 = 0.7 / 21.4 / 20.2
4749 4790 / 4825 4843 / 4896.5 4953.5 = 0.7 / 21.2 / 20.5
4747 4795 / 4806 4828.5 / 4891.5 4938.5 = 1.1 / 21.1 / 20.5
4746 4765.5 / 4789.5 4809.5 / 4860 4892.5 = 0.6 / 21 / 20.4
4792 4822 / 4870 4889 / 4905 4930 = 0.0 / 20.2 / 20.5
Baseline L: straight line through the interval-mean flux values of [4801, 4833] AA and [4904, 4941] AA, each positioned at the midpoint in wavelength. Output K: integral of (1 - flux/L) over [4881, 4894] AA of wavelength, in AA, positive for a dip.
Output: -0.4 AA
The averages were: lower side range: 19.8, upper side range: 20.3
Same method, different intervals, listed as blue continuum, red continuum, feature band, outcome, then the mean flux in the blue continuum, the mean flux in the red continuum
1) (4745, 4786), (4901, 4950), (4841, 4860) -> -0.3 AA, 21.2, 20.5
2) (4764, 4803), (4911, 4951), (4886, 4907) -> 0.0 AA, 21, 20.4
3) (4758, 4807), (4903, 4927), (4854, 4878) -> 0.2 AA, 20.9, 20.6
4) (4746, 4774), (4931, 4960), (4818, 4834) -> 0.6 AA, 21.1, 20.3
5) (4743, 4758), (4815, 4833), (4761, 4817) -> -0.3 AA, 20.8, 20.1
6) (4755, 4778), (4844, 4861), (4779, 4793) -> 0.6 AA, 21.3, 21.2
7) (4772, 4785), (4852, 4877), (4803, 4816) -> 1.2 AA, 21.4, 20.7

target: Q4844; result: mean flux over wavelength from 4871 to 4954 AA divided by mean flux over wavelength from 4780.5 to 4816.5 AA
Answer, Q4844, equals 1.0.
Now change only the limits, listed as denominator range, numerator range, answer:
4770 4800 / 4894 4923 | 0.97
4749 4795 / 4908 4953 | 0.97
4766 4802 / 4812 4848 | 0.95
